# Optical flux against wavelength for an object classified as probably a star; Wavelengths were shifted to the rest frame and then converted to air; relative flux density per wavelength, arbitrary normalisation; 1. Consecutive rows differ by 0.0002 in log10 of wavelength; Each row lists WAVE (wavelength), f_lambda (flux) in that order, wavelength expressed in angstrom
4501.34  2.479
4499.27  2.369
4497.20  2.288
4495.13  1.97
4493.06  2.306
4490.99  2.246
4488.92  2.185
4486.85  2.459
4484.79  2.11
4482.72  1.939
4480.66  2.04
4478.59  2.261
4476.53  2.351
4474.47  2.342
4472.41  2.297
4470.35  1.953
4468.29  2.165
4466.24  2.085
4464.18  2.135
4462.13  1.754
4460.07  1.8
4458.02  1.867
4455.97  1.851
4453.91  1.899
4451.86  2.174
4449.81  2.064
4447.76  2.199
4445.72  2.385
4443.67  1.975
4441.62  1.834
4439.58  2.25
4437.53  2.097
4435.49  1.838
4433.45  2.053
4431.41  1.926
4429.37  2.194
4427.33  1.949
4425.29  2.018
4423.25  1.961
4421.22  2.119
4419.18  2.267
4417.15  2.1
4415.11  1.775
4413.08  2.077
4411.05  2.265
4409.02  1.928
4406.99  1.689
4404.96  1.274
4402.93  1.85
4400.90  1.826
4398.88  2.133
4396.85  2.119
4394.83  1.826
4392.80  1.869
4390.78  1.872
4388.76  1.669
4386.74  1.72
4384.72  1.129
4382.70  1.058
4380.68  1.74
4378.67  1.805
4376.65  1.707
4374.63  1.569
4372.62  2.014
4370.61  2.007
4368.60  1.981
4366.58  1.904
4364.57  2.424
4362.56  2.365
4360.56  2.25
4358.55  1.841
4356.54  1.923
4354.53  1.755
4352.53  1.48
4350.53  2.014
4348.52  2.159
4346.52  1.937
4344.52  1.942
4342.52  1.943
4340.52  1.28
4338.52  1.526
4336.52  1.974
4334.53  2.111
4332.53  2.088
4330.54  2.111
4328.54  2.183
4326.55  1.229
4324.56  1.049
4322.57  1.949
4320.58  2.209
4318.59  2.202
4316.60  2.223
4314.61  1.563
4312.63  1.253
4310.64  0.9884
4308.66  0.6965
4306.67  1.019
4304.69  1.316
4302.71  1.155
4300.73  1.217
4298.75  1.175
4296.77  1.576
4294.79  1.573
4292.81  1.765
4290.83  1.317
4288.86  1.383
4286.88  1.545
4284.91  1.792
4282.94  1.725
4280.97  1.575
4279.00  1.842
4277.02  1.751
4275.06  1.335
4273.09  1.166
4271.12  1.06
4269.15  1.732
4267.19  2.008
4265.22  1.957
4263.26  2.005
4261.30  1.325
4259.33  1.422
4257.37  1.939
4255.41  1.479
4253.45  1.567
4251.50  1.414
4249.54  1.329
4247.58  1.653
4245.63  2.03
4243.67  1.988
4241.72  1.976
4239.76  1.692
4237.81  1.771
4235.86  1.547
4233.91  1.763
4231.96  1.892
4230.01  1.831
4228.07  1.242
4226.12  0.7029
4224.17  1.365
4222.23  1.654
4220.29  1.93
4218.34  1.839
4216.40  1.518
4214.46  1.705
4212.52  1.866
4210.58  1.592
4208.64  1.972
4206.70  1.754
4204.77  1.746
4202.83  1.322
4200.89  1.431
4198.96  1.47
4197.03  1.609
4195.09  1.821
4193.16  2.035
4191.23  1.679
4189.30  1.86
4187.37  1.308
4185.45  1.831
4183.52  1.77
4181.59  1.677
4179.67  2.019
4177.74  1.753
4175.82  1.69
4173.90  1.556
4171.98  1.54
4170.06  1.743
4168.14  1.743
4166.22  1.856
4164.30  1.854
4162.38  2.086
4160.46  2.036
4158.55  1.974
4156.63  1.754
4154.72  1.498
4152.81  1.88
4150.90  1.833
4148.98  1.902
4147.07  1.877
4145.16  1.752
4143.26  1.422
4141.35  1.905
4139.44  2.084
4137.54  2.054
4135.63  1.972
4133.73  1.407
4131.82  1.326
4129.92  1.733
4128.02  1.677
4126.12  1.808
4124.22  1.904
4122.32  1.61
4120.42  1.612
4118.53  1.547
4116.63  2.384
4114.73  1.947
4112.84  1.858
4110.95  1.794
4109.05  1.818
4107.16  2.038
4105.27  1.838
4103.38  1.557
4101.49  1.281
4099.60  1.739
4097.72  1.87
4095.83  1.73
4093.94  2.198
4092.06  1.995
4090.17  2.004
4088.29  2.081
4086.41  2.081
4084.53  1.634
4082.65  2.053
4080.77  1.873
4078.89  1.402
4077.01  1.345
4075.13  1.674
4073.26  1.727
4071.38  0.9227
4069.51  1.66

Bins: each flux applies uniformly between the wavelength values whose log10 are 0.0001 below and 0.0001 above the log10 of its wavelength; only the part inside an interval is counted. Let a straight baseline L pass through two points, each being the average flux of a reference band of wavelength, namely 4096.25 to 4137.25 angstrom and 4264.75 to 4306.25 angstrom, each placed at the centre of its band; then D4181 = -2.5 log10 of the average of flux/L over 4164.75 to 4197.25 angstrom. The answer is -0.05 mag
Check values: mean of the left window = 1.75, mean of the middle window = 1.74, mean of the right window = 1.51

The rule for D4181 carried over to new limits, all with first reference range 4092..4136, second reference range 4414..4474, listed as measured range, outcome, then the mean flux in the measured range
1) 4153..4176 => 0.02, 1.78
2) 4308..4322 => 0.19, 1.62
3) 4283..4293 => 0.22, 1.56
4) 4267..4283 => 0.22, 1.55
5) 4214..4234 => 0.18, 1.57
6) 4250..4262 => 0.23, 1.52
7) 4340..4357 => 0.07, 1.84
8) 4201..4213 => 0.10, 1.68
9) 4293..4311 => 0.49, 1.22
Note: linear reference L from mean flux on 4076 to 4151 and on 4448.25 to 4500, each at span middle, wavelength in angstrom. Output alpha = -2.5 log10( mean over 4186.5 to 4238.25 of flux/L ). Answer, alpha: 0.15 mag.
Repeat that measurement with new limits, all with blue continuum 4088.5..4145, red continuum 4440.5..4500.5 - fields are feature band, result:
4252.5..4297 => 0.21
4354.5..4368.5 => -0.03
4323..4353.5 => 0.11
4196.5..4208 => 0.20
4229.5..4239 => 0.09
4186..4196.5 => 0.08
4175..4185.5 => 0.04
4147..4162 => -0.01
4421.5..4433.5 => 0.03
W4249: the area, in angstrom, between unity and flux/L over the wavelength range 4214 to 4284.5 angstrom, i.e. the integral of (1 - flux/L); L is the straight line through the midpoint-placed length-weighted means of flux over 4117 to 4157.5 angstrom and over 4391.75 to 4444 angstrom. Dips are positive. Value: 7.9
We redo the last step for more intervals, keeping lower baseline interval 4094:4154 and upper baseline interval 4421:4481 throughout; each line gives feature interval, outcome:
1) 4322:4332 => 1.3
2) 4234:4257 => 2.4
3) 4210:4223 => 0.9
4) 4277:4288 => 1.3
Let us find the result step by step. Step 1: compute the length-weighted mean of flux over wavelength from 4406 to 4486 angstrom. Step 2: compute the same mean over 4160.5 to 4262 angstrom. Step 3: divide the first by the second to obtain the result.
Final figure 1.2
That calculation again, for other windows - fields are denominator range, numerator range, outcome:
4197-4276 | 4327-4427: 1.16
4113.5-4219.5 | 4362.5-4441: 1.08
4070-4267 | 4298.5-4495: 1.09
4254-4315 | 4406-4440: 1.38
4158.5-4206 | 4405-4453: 1.17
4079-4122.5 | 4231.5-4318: 0.84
